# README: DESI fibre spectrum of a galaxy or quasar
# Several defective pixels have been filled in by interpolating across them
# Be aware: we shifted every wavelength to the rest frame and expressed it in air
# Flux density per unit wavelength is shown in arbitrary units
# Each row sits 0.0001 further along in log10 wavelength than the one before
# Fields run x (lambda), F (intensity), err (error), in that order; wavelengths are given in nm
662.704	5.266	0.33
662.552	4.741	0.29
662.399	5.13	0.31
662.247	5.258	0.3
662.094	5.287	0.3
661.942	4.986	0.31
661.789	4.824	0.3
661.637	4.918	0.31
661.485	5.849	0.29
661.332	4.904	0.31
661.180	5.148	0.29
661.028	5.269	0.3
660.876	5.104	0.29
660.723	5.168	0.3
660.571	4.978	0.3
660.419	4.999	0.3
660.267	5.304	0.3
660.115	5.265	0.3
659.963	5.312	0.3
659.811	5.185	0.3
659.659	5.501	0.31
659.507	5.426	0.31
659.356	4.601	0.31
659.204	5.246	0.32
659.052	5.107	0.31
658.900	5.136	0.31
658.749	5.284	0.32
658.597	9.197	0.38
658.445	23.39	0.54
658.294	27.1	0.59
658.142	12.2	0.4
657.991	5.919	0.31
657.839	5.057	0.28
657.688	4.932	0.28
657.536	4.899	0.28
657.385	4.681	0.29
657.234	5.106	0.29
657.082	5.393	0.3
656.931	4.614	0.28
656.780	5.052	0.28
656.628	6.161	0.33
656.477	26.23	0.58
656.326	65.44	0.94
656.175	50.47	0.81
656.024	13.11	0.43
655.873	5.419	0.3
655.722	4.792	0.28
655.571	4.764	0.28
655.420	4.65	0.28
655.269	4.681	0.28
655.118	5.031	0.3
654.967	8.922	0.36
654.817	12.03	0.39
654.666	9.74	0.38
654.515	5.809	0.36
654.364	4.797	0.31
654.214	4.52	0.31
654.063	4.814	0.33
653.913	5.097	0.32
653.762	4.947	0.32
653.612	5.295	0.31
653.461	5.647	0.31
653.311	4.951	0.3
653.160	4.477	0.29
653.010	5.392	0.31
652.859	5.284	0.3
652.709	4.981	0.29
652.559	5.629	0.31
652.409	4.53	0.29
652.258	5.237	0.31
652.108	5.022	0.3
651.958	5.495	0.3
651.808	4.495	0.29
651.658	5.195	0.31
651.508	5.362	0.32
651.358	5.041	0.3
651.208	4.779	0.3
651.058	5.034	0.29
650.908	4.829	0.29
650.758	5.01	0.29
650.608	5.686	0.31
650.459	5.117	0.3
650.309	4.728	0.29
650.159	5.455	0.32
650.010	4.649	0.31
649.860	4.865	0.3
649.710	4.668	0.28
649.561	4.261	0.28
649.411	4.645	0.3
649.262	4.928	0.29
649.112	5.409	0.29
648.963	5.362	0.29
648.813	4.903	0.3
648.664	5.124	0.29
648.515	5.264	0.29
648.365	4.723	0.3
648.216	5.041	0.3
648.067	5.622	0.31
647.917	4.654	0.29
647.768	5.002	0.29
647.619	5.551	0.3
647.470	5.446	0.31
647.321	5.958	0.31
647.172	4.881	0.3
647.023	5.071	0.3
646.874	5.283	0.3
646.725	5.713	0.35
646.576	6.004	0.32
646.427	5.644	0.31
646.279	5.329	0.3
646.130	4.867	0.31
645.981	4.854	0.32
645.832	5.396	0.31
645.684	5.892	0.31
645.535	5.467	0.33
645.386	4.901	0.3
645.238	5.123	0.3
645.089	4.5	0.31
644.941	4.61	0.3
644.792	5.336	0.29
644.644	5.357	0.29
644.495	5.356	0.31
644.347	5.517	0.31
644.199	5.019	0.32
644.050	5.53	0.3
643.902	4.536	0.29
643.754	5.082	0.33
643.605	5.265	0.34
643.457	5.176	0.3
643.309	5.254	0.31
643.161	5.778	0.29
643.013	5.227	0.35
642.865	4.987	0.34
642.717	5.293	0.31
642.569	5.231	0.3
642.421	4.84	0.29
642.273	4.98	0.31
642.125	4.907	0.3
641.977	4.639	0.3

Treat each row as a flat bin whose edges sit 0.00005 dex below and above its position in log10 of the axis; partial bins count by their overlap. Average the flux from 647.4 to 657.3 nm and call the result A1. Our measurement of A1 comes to 7.35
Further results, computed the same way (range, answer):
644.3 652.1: 5.14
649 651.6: 4.98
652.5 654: 5.16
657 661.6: 6.87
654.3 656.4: 14.3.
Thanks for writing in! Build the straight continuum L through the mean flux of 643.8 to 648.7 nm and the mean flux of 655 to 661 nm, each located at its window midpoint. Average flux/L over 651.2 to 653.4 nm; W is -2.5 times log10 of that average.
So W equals 0.44 mag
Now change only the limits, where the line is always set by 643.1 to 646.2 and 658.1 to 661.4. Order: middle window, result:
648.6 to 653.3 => 0.22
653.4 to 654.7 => 0.20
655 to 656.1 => 0.11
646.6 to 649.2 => 0.08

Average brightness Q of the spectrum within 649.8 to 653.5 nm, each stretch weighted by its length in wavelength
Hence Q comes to 5.07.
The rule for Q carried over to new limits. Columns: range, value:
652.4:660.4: 8.93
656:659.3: 13.6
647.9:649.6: 5.02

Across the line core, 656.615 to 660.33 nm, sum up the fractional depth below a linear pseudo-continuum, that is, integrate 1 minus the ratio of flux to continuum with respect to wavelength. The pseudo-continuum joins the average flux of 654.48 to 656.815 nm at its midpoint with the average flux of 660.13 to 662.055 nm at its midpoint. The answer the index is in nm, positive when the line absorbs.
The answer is 0.892 nm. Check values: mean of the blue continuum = 14.8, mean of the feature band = 7.27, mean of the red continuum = 5.13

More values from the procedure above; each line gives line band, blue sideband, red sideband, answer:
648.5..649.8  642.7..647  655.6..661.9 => 0.33 nm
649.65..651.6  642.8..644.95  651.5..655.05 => 0.20 nm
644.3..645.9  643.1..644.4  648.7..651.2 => -0.01 nm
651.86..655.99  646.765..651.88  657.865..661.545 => 0.26 nm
